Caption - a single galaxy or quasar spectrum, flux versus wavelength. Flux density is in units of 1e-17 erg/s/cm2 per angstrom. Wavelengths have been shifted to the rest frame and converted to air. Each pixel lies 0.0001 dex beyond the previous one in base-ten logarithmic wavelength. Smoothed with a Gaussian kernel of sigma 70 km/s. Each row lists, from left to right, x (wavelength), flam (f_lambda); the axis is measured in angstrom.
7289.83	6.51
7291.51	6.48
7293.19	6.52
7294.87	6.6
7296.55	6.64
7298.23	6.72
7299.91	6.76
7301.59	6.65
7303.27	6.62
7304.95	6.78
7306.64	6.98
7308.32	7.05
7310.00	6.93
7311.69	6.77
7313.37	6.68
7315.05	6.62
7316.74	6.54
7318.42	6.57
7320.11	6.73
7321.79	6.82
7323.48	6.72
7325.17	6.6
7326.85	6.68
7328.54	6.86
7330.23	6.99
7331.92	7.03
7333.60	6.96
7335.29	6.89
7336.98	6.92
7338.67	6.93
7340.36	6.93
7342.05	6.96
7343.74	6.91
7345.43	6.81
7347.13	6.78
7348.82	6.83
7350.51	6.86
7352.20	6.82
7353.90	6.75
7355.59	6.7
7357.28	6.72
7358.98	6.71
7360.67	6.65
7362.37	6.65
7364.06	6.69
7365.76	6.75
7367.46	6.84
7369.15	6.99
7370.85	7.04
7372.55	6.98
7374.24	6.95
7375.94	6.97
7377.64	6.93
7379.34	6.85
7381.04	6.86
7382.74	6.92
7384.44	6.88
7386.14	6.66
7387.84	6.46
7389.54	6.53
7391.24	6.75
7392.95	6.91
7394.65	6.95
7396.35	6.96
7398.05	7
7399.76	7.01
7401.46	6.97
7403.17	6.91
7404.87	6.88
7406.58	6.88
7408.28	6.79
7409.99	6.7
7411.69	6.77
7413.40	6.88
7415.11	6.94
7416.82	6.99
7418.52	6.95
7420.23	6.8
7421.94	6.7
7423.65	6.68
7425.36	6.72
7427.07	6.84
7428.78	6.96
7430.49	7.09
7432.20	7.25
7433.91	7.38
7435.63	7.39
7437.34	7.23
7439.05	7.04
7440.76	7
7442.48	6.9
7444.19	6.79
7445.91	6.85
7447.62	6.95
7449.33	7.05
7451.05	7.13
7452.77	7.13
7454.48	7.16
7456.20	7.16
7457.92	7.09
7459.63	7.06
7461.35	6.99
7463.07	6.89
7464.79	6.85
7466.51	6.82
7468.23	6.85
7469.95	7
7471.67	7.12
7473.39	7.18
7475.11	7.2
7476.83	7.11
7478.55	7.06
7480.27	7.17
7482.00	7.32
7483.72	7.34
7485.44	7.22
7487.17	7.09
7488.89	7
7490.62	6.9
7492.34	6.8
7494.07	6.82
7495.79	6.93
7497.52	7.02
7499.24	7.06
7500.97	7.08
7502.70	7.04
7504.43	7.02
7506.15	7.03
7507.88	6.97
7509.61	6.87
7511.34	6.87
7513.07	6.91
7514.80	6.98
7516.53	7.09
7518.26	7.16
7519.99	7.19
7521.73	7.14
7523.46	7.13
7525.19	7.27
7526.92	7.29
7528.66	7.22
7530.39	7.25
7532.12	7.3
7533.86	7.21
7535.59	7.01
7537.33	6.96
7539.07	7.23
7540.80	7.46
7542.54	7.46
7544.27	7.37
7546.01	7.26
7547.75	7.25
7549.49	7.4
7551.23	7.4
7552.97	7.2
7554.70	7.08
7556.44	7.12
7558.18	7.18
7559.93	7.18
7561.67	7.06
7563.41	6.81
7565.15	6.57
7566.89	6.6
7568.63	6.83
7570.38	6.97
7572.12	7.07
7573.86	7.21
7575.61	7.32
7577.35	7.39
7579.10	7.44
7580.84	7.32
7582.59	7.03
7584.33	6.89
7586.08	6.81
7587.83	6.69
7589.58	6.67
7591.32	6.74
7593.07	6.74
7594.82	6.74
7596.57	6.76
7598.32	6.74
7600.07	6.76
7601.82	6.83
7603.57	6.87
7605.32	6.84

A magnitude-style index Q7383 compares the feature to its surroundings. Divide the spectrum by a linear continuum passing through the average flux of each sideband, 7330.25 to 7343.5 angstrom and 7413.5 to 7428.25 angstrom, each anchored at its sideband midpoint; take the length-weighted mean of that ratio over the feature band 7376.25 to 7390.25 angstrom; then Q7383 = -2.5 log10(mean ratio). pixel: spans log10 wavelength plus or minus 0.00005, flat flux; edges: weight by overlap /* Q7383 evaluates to 0.018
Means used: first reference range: 6.95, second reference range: 6.83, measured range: 6.77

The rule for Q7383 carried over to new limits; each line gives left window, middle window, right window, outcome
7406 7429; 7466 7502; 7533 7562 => 0.00 mag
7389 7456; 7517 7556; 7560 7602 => -0.05 mag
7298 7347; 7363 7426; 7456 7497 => 0.01 mag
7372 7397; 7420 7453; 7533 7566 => -0.01 mag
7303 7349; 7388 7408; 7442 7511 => 0.01 mag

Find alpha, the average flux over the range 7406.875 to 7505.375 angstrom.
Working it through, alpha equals 7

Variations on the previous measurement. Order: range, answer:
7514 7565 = 7.19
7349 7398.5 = 6.82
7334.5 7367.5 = 6.8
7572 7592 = 7.05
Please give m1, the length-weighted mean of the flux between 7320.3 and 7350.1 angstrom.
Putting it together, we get 6.86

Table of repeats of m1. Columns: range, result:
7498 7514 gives 6.99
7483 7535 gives 7.07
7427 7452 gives 7.06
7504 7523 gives 7.02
